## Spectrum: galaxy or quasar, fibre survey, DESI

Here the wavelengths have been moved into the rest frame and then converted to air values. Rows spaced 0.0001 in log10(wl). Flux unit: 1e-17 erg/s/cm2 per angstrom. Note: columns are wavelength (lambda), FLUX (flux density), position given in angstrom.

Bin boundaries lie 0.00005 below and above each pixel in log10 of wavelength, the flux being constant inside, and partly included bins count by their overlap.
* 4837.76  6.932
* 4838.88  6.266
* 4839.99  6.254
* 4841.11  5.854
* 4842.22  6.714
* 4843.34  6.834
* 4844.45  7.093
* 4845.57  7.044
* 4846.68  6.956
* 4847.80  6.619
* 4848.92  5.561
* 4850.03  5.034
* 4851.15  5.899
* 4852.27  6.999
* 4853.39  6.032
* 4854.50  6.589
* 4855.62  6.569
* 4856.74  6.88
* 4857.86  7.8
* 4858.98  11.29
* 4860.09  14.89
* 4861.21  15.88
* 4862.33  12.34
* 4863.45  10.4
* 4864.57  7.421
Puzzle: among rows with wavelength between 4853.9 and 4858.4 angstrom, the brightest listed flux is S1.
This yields 7.8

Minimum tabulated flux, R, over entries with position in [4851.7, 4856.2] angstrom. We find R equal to 6.032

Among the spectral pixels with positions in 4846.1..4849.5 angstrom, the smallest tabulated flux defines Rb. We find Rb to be 5.561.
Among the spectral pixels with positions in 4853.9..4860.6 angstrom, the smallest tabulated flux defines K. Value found 6.569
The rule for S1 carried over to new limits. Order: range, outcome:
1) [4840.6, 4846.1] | 7.093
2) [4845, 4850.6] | 7.044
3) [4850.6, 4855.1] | 6.999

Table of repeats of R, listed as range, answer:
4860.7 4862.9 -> 12.34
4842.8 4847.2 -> 6.834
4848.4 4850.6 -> 5.034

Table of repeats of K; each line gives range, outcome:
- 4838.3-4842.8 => 5.854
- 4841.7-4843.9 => 6.714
